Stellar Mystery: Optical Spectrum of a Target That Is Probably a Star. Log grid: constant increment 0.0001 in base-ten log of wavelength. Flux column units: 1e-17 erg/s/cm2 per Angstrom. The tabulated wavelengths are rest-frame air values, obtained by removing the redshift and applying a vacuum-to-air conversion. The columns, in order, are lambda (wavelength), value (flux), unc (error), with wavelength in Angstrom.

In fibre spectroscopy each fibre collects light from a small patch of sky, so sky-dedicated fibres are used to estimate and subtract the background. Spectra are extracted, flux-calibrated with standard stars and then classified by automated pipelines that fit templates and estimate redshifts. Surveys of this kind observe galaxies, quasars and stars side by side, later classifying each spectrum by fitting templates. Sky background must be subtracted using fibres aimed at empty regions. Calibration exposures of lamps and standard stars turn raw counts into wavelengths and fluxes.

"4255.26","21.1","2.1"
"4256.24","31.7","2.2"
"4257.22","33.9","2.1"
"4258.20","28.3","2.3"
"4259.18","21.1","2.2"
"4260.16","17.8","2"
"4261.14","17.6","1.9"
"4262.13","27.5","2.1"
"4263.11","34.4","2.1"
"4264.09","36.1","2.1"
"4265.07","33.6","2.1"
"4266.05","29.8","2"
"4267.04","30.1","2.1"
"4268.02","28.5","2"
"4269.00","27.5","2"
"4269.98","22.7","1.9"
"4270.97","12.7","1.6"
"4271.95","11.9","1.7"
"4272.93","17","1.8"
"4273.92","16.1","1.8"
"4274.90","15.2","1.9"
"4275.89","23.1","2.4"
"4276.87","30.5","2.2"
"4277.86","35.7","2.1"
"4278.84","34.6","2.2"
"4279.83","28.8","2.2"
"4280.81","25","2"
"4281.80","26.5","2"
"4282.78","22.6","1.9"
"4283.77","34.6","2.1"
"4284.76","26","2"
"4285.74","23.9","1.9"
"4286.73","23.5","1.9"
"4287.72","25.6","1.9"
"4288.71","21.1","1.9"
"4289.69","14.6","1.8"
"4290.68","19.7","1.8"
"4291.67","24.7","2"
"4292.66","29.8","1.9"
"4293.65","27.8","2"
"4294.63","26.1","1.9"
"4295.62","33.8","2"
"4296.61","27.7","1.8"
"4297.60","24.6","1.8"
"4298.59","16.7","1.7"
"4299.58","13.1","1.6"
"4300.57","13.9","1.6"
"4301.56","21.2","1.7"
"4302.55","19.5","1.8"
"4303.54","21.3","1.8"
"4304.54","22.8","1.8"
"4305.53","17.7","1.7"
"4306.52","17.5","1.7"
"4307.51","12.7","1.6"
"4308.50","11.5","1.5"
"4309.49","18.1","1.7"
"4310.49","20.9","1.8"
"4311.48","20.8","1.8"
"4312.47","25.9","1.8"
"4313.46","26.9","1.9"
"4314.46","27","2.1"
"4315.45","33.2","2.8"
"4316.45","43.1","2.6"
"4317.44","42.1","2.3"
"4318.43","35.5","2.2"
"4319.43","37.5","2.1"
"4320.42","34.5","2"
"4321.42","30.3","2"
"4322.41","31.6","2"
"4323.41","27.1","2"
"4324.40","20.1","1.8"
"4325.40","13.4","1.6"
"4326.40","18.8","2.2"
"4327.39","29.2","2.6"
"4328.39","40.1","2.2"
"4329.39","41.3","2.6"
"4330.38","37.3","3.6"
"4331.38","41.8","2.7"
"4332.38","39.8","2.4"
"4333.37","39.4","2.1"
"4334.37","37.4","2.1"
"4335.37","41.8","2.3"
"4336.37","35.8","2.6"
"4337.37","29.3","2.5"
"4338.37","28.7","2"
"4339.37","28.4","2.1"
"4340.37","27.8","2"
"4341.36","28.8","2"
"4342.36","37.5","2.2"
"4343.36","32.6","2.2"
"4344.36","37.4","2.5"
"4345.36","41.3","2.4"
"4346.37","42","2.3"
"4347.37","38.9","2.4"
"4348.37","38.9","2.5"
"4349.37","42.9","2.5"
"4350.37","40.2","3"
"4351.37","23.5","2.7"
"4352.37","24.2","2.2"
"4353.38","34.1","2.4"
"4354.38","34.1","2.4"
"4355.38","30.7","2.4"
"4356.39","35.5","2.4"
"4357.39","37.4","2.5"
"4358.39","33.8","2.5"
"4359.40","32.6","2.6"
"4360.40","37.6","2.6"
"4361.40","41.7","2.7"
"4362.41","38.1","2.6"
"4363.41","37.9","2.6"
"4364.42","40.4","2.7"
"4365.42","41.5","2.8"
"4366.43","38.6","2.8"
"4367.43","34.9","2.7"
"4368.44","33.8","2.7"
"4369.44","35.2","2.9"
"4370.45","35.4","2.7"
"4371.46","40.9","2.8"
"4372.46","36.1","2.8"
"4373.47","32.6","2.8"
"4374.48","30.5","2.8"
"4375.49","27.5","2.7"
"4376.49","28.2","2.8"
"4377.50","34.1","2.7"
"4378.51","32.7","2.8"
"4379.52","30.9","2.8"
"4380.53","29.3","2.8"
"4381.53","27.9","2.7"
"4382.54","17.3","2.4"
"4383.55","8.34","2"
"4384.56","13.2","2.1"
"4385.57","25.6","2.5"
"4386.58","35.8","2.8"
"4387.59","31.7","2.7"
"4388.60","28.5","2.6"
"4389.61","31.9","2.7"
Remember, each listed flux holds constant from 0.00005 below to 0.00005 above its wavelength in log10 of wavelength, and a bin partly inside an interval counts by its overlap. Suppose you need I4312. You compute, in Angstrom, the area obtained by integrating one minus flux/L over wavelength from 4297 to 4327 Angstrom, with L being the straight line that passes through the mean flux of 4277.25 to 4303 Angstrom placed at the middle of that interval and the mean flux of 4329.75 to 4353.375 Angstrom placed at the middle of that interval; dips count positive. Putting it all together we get 5.6 Angstrom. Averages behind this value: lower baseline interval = 24.7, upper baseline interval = 35.5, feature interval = 24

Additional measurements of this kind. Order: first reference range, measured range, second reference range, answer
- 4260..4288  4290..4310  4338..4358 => 5.3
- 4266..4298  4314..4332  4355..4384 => -2.4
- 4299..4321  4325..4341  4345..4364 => -1.5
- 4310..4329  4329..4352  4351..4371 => -2.7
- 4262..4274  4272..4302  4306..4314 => -1.7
